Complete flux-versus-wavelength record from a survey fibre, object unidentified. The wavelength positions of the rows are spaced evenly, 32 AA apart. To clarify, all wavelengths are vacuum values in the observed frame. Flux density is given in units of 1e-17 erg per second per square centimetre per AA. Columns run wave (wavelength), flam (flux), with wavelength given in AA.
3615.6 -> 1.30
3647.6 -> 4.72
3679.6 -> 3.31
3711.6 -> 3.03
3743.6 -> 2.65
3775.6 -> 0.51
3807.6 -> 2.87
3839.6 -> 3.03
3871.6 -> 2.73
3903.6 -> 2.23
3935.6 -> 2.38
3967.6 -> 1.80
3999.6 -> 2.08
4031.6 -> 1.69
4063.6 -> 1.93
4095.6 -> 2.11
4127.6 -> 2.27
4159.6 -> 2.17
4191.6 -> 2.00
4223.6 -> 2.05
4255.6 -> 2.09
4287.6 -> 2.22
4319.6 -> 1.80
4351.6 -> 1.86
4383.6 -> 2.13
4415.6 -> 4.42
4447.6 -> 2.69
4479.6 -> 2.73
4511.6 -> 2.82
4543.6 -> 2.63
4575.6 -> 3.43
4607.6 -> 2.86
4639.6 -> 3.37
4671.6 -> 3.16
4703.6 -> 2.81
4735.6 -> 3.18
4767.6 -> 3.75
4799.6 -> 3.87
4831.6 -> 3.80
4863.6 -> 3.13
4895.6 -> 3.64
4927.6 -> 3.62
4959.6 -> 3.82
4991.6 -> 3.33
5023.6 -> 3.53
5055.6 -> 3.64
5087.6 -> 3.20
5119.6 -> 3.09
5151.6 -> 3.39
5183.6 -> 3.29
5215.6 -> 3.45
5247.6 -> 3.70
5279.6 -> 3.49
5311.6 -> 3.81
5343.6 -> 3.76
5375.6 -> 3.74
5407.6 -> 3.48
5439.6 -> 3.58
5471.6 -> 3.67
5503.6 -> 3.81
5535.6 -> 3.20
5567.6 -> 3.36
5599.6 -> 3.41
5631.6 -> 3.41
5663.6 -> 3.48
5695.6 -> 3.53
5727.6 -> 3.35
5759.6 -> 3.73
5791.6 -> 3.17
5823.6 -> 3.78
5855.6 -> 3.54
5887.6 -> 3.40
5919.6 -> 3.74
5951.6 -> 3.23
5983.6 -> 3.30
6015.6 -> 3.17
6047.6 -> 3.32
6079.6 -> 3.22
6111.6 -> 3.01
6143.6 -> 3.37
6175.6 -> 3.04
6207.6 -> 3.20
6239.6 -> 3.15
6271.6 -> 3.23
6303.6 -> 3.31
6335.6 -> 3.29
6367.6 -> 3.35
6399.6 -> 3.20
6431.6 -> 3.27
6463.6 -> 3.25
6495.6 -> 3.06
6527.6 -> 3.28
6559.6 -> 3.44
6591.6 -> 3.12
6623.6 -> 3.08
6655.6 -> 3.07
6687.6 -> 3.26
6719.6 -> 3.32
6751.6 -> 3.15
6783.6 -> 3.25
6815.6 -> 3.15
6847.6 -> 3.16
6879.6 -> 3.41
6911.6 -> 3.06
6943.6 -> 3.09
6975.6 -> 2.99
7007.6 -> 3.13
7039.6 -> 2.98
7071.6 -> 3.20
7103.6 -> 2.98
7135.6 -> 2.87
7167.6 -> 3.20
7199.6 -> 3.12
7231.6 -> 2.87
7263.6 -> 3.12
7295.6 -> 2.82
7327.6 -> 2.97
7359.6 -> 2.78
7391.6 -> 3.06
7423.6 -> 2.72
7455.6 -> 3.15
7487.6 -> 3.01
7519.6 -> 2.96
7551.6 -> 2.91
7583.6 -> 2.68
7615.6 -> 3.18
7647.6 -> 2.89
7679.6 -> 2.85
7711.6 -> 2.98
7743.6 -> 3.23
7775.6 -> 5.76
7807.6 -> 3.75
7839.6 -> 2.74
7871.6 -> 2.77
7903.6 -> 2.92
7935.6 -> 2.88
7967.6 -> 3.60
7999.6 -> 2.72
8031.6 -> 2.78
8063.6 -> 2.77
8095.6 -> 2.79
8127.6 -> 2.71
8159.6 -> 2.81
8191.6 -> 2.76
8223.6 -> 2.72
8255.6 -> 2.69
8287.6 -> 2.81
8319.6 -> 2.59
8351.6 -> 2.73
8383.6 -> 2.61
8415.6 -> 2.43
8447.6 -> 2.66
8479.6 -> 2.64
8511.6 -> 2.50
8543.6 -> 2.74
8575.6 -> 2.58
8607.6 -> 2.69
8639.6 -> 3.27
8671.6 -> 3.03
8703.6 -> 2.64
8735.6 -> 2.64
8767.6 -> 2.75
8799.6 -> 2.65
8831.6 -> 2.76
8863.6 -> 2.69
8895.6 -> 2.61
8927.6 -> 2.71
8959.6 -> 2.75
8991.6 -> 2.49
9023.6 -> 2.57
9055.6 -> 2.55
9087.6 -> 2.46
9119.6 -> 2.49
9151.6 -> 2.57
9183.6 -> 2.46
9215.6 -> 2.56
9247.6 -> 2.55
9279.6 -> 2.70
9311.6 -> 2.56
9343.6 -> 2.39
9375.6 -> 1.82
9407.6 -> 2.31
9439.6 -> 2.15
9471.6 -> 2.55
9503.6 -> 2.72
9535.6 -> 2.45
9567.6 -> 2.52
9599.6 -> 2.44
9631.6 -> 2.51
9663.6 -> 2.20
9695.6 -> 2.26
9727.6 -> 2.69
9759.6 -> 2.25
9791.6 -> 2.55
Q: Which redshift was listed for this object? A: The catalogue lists 0.184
